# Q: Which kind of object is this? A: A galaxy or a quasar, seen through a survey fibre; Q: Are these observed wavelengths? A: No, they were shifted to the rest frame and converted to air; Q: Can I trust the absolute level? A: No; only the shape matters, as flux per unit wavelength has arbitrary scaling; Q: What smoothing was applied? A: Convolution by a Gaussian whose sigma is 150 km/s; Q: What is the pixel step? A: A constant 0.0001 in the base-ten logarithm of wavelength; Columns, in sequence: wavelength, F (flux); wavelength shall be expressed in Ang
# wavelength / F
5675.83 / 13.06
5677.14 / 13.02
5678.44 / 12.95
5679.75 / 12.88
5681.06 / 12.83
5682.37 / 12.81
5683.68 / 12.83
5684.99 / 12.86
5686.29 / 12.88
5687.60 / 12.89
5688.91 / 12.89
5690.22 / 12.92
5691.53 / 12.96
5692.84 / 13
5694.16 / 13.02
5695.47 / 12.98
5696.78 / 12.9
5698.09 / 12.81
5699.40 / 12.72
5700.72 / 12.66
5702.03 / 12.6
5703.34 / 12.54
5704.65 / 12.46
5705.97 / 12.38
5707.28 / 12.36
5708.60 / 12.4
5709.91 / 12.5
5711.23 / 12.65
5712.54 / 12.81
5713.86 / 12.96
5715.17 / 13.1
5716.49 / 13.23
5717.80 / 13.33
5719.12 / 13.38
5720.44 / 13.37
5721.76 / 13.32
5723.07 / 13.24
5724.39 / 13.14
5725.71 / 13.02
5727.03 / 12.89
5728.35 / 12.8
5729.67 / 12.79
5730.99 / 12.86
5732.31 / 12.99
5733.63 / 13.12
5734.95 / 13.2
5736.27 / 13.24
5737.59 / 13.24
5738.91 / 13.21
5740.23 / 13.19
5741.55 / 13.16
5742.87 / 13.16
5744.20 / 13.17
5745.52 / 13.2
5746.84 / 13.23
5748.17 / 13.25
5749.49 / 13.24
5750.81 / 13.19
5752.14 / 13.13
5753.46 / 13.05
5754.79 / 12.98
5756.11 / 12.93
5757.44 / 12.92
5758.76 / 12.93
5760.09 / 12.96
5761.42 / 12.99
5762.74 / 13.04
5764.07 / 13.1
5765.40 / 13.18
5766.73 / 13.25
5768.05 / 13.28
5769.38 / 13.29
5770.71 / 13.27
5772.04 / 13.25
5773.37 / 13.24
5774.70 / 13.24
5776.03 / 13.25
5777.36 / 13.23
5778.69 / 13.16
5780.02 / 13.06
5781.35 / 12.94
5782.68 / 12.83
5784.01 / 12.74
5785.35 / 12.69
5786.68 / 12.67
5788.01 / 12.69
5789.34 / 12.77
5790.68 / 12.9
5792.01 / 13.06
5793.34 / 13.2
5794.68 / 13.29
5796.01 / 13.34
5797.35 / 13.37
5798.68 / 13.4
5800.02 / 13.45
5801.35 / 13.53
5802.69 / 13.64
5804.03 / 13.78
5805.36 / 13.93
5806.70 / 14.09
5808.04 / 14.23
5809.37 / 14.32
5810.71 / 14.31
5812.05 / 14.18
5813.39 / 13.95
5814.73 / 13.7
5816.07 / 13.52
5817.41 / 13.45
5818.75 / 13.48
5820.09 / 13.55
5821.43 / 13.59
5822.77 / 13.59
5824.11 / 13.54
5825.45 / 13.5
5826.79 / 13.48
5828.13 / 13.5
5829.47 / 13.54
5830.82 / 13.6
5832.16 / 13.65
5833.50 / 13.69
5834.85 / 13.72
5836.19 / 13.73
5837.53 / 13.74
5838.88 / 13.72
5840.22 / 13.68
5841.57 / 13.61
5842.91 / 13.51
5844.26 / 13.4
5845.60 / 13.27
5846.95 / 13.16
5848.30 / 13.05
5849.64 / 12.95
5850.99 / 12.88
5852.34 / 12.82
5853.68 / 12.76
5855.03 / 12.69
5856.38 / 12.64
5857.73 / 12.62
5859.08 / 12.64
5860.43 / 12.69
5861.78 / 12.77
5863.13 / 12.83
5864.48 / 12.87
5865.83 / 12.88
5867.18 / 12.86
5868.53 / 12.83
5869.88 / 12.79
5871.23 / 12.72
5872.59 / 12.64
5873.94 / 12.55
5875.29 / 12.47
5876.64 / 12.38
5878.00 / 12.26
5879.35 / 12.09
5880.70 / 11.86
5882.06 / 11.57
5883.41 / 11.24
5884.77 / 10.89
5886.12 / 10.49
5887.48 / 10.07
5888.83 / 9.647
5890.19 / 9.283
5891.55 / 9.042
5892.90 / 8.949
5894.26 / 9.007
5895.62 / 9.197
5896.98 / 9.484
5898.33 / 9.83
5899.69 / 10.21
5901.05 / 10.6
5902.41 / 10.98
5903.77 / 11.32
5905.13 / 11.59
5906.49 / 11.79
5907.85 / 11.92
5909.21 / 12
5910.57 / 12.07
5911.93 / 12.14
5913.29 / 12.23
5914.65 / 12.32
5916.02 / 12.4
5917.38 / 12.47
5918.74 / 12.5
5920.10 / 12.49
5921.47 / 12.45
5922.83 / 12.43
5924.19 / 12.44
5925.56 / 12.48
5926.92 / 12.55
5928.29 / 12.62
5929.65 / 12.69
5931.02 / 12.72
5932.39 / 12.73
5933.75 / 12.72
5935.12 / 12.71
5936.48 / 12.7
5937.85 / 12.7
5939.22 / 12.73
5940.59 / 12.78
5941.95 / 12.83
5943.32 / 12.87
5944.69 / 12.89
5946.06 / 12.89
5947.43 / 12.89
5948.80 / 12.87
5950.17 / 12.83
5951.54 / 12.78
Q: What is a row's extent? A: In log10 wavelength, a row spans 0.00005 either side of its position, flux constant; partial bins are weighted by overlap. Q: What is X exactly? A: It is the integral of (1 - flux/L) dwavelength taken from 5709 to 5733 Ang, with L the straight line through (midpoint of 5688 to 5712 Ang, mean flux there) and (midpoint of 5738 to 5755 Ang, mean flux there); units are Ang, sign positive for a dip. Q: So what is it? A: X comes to -0.2 Ang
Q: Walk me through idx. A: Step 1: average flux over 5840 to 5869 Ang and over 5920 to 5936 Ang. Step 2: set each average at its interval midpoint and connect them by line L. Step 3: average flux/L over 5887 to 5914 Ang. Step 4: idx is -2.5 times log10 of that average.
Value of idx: 0.20 mag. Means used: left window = 13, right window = 12.6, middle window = 10.6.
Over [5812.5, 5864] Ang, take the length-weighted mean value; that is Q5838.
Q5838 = 13.3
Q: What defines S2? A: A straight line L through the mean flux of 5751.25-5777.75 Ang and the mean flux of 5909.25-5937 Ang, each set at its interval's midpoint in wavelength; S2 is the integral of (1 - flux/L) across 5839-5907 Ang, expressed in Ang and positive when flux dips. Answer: 4.5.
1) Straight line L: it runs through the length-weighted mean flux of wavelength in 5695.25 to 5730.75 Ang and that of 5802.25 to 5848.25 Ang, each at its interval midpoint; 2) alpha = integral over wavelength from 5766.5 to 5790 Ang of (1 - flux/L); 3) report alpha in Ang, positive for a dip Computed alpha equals 0.5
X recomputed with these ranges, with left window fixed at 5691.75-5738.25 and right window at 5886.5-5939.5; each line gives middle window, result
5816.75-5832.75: -1.8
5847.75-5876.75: -2.1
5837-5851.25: -1.6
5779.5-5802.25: -1.2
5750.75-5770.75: -0.8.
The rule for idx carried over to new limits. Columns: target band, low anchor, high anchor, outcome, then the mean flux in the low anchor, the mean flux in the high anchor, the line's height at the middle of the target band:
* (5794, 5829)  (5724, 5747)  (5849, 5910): -0.115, 13.1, 11.6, 12.3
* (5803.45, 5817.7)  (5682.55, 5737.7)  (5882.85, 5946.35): -0.139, 12.9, 11.6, 12.3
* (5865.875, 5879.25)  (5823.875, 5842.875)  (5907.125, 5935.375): 0.041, 13.6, 12.4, 13.1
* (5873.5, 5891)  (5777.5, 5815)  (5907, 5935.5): 0.134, 13.4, 12.4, 12.7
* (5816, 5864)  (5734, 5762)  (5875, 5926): -0.110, 13.1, 11.3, 12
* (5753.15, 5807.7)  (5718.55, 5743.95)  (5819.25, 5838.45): 0.015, 13.1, 13.6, 13.4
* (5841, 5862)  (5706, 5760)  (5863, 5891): -0.080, 13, 11.8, 12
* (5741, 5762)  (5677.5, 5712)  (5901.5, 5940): -0.037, 12.8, 12.3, 12.6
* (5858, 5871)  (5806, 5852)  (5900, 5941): 0.024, 13.6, 12.3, 13.1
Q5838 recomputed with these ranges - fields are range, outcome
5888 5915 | 10.7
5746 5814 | 13.3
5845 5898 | 11.8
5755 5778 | 13.1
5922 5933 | 12.6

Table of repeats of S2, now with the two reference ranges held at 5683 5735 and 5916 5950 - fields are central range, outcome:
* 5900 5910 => 1.0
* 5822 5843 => -1.4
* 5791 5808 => -1.0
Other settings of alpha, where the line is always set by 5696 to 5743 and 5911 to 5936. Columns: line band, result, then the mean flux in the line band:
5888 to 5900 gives 3.04 Ang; 9.39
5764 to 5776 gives -0.38 Ang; 13.2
